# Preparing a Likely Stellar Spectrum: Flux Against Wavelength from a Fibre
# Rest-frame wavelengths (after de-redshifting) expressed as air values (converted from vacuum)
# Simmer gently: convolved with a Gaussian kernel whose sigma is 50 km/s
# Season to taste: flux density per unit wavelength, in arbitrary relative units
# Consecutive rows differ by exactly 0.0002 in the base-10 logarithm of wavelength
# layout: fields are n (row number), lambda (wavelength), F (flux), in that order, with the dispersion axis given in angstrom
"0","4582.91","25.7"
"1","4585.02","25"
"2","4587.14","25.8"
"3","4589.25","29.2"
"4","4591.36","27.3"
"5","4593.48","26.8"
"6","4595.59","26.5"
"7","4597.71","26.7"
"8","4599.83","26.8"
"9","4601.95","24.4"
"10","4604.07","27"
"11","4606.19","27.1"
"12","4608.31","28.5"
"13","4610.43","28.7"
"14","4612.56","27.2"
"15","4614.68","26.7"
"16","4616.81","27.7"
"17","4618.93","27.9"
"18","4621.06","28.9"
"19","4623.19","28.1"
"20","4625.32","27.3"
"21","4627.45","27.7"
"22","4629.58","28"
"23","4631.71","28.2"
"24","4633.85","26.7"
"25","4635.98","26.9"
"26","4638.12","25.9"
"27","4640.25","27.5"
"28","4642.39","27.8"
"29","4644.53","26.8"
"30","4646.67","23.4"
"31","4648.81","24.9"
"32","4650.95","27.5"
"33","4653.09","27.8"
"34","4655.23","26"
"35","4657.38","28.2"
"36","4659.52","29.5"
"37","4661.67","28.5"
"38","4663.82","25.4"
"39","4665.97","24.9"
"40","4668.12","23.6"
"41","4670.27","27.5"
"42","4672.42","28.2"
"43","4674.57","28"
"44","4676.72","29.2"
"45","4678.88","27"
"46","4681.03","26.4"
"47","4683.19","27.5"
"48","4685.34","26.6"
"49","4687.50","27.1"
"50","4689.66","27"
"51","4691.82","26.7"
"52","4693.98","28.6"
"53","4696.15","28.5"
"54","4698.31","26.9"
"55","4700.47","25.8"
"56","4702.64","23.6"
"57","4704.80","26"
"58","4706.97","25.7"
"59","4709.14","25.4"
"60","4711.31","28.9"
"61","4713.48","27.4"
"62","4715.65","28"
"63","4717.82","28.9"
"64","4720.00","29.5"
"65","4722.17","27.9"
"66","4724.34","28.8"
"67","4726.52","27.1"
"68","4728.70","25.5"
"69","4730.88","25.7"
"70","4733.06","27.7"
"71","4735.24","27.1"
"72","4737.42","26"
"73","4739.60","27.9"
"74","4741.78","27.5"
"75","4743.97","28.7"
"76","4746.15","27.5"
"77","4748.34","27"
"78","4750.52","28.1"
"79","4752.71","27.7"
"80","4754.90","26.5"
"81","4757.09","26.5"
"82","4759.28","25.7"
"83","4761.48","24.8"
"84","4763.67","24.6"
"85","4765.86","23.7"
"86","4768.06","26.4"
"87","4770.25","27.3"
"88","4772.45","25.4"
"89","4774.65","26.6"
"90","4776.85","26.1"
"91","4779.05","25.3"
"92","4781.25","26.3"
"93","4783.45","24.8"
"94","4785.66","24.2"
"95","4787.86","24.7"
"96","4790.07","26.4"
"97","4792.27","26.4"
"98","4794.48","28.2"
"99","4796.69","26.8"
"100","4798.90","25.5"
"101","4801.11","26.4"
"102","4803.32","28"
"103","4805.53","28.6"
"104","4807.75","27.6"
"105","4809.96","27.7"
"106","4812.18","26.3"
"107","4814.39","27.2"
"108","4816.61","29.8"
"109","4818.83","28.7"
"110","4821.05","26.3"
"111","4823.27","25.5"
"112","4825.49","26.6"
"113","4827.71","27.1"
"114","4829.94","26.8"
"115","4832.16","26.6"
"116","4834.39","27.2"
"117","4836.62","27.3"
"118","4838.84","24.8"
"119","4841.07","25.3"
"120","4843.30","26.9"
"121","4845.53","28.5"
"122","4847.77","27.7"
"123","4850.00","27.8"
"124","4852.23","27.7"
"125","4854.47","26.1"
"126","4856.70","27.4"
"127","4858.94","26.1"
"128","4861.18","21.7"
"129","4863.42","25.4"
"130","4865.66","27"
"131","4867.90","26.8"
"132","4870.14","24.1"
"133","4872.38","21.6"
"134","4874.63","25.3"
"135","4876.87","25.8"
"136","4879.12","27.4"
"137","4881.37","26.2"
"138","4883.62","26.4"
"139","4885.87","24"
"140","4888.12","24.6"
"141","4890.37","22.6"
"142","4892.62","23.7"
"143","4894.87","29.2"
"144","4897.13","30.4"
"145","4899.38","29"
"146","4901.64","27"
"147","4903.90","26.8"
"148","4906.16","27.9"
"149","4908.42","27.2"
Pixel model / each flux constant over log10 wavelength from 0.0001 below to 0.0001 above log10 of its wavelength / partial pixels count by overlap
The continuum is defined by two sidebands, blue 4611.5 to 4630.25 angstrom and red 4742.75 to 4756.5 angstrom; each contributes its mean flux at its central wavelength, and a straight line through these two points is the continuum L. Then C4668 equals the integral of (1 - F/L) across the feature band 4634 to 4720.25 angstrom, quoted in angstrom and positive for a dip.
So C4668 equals 2.2 angstrom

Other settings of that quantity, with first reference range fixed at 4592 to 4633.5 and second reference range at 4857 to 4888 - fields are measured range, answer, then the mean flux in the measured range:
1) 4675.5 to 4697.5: -0.6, 27.5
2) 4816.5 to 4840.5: -1.1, 26.8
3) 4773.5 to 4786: 0.2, 25.6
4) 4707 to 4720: -0.6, 27.7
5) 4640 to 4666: 0.2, 26.8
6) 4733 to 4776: -0.6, 26.6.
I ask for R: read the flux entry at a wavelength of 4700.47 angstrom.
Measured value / 25.8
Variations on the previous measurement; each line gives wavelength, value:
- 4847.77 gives 27.7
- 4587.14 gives 25.8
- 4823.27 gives 25.5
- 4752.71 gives 27.7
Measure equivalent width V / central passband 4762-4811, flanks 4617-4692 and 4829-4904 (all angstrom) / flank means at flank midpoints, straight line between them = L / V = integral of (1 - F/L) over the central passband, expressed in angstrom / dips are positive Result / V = 0.6 angstrom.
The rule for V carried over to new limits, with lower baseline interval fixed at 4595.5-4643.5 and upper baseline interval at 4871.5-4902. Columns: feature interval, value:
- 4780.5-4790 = 0.5 angstrom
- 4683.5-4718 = 0.0 angstrom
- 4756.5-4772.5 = 0.6 angstrom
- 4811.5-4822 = -0.6 angstrom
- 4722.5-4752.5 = -0.7 angstrom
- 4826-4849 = -0.5 angstrom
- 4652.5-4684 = -0.1 angstrom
